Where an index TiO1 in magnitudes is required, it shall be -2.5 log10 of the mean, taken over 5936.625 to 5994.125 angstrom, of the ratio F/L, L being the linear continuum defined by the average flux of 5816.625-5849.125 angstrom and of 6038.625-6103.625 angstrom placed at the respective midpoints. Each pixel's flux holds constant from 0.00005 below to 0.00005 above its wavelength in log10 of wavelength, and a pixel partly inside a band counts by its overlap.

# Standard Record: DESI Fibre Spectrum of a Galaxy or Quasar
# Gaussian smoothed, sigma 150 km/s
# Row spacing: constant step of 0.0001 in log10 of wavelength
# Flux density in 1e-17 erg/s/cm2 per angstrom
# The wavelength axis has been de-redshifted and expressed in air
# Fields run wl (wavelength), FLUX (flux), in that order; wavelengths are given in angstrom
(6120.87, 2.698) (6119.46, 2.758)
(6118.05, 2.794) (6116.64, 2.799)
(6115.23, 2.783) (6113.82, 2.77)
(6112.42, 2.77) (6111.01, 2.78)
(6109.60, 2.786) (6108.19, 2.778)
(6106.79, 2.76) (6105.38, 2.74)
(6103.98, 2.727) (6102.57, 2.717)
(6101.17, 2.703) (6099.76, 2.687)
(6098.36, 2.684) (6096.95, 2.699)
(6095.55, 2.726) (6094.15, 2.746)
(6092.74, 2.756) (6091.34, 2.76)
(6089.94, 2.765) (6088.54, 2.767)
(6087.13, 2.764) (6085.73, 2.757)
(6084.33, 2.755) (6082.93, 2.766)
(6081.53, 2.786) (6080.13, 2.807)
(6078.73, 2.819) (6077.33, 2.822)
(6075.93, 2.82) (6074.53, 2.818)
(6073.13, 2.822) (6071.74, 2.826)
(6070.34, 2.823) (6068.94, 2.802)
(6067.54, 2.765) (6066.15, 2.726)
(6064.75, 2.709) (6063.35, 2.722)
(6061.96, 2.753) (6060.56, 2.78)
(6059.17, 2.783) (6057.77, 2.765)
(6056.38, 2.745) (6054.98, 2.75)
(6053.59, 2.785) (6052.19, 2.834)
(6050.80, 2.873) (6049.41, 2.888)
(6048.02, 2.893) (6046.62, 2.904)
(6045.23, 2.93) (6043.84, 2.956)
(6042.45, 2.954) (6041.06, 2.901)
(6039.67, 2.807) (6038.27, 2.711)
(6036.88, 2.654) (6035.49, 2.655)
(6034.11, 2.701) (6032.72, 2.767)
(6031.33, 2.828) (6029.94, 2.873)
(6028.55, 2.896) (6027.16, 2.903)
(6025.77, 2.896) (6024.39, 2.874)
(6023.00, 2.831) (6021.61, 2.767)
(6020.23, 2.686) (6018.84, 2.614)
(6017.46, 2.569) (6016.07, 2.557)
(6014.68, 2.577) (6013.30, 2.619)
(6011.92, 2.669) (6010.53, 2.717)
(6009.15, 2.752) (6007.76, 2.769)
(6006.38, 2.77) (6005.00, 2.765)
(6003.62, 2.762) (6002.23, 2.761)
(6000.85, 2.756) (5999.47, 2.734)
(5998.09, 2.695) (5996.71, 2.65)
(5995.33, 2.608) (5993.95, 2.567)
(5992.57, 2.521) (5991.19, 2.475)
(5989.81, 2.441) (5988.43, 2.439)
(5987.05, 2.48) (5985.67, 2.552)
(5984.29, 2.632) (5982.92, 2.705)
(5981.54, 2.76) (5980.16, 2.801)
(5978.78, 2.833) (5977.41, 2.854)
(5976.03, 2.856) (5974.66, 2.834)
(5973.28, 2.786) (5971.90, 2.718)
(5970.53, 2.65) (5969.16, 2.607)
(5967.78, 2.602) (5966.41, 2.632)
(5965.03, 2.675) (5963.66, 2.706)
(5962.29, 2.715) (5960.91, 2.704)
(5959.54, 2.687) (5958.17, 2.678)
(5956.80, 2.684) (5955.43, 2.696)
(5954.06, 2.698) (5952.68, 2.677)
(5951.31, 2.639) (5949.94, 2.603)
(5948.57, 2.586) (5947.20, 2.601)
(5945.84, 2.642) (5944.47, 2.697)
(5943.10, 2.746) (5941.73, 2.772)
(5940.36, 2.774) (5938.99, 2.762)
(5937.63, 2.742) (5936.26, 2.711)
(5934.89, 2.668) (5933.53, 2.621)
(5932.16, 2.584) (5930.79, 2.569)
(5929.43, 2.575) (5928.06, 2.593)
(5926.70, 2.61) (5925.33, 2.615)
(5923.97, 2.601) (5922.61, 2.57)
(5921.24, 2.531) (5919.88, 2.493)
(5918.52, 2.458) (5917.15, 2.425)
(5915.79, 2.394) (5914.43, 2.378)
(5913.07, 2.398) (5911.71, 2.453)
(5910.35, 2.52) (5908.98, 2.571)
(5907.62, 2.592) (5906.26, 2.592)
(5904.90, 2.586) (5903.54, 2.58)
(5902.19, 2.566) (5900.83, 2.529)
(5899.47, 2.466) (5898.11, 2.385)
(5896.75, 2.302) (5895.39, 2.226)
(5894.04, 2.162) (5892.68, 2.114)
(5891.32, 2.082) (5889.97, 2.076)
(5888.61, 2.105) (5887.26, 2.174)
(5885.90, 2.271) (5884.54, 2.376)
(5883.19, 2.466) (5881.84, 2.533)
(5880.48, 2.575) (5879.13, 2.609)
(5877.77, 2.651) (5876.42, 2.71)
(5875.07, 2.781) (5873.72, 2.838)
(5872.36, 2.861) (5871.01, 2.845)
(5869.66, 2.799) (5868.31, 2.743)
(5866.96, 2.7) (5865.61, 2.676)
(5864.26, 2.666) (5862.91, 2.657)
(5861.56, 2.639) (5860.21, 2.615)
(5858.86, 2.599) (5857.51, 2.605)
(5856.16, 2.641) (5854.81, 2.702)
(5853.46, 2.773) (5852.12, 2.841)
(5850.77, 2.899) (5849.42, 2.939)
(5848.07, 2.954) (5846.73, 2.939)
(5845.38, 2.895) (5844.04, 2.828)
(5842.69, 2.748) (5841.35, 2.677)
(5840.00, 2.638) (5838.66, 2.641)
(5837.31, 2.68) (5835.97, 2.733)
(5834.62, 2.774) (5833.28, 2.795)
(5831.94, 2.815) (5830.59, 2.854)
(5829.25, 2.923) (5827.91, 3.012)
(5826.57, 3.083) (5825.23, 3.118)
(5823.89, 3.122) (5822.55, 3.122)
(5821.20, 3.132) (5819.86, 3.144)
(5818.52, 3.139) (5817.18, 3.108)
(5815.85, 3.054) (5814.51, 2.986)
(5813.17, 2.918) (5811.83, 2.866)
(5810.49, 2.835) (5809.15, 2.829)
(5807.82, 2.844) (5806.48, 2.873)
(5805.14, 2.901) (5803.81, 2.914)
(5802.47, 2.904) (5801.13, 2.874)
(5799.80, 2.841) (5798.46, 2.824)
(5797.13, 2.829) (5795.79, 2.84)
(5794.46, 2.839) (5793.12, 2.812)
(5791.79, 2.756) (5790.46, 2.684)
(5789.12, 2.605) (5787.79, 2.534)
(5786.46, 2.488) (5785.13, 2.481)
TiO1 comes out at 0.07 mag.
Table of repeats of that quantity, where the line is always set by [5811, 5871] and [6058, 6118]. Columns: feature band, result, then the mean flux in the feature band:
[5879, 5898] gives 0.23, 2.28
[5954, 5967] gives 0.05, 2.69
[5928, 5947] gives 0.05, 2.68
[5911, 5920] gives 0.16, 2.43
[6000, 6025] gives 0.03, 2.71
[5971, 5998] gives 0.06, 2.66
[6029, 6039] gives 0.02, 2.74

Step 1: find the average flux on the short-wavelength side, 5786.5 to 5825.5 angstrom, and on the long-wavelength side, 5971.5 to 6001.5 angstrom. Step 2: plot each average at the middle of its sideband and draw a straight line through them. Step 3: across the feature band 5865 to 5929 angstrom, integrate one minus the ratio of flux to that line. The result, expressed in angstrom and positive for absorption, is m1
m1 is 6.4 angstrom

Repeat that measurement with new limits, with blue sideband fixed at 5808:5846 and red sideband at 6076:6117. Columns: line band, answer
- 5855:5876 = 1.28 angstrom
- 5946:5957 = 0.75 angstrom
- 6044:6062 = -0.29 angstrom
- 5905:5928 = 2.75 angstrom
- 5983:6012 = 1.74 angstrom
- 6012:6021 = 0.62 angstrom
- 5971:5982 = 0.09 angstrom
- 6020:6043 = -0.11 angstrom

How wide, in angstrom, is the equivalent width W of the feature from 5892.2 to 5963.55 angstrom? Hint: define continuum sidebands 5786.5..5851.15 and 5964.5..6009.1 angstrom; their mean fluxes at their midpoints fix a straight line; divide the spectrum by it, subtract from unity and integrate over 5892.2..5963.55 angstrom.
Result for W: 4.5 angstrom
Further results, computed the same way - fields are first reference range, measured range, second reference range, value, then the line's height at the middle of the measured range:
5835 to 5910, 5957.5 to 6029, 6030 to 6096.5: 0.7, 2.72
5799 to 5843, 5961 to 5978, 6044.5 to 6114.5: 0.7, 2.83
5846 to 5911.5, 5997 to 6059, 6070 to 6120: -1.5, 2.71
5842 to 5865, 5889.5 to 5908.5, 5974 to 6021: 2.4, 2.73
